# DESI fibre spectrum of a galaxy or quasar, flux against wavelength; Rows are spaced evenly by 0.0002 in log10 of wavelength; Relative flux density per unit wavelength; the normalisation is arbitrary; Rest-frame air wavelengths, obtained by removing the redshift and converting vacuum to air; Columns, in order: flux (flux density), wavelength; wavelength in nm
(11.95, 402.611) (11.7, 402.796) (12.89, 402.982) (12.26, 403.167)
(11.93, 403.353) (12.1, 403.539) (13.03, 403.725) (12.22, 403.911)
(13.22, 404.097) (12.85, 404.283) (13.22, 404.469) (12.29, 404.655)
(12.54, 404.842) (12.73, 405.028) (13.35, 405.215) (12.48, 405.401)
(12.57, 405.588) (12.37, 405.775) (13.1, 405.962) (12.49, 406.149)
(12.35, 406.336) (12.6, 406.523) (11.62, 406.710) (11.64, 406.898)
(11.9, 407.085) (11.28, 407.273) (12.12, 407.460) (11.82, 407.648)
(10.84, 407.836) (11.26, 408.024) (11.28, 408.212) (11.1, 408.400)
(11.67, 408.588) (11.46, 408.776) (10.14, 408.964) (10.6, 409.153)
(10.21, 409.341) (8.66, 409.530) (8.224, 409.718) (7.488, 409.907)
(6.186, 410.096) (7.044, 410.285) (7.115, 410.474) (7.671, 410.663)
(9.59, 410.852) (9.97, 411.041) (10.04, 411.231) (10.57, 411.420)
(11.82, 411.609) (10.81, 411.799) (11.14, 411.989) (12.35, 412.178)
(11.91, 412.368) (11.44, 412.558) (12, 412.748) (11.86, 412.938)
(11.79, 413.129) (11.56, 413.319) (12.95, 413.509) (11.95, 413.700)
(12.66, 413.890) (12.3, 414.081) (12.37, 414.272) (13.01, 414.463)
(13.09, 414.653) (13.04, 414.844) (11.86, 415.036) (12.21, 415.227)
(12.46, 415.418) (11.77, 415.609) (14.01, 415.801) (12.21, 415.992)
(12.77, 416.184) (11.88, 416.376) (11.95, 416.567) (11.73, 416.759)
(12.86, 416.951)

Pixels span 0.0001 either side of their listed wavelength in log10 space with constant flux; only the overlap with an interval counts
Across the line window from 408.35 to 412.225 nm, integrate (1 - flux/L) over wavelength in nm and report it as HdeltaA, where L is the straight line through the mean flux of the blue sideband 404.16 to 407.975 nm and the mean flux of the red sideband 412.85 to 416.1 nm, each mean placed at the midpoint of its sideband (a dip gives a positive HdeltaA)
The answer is 0.85 nm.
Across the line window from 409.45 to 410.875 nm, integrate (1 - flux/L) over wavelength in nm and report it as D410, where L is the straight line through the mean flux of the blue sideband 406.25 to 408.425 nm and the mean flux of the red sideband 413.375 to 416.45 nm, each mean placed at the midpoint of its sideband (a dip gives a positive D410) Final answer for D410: 0.52 nm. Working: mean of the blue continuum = 11.7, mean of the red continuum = 12.5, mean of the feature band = 7.65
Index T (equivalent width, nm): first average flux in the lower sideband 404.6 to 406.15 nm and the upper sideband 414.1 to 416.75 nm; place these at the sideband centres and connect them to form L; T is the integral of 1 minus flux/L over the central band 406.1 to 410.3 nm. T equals 0.66 nm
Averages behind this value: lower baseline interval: 12.7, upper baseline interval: 12.5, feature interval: 10.6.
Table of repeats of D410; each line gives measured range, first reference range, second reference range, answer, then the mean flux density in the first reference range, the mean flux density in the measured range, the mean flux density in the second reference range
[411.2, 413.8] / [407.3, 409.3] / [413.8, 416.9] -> 0.07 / 11.2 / 11.6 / 12.5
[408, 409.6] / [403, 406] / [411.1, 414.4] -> 0.19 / 12.6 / 10.7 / 11.7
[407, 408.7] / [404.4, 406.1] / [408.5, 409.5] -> -0.03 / 12.7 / 11.5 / 10.7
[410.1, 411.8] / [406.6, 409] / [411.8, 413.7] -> 0.37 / 11.4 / 9.16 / 11.8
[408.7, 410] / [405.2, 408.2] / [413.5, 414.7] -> 0.29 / 12.1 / 9.51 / 12.6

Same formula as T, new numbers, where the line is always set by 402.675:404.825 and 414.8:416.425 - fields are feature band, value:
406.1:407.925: 0.09 nm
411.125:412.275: 0.13 nm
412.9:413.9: 0.03 nm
